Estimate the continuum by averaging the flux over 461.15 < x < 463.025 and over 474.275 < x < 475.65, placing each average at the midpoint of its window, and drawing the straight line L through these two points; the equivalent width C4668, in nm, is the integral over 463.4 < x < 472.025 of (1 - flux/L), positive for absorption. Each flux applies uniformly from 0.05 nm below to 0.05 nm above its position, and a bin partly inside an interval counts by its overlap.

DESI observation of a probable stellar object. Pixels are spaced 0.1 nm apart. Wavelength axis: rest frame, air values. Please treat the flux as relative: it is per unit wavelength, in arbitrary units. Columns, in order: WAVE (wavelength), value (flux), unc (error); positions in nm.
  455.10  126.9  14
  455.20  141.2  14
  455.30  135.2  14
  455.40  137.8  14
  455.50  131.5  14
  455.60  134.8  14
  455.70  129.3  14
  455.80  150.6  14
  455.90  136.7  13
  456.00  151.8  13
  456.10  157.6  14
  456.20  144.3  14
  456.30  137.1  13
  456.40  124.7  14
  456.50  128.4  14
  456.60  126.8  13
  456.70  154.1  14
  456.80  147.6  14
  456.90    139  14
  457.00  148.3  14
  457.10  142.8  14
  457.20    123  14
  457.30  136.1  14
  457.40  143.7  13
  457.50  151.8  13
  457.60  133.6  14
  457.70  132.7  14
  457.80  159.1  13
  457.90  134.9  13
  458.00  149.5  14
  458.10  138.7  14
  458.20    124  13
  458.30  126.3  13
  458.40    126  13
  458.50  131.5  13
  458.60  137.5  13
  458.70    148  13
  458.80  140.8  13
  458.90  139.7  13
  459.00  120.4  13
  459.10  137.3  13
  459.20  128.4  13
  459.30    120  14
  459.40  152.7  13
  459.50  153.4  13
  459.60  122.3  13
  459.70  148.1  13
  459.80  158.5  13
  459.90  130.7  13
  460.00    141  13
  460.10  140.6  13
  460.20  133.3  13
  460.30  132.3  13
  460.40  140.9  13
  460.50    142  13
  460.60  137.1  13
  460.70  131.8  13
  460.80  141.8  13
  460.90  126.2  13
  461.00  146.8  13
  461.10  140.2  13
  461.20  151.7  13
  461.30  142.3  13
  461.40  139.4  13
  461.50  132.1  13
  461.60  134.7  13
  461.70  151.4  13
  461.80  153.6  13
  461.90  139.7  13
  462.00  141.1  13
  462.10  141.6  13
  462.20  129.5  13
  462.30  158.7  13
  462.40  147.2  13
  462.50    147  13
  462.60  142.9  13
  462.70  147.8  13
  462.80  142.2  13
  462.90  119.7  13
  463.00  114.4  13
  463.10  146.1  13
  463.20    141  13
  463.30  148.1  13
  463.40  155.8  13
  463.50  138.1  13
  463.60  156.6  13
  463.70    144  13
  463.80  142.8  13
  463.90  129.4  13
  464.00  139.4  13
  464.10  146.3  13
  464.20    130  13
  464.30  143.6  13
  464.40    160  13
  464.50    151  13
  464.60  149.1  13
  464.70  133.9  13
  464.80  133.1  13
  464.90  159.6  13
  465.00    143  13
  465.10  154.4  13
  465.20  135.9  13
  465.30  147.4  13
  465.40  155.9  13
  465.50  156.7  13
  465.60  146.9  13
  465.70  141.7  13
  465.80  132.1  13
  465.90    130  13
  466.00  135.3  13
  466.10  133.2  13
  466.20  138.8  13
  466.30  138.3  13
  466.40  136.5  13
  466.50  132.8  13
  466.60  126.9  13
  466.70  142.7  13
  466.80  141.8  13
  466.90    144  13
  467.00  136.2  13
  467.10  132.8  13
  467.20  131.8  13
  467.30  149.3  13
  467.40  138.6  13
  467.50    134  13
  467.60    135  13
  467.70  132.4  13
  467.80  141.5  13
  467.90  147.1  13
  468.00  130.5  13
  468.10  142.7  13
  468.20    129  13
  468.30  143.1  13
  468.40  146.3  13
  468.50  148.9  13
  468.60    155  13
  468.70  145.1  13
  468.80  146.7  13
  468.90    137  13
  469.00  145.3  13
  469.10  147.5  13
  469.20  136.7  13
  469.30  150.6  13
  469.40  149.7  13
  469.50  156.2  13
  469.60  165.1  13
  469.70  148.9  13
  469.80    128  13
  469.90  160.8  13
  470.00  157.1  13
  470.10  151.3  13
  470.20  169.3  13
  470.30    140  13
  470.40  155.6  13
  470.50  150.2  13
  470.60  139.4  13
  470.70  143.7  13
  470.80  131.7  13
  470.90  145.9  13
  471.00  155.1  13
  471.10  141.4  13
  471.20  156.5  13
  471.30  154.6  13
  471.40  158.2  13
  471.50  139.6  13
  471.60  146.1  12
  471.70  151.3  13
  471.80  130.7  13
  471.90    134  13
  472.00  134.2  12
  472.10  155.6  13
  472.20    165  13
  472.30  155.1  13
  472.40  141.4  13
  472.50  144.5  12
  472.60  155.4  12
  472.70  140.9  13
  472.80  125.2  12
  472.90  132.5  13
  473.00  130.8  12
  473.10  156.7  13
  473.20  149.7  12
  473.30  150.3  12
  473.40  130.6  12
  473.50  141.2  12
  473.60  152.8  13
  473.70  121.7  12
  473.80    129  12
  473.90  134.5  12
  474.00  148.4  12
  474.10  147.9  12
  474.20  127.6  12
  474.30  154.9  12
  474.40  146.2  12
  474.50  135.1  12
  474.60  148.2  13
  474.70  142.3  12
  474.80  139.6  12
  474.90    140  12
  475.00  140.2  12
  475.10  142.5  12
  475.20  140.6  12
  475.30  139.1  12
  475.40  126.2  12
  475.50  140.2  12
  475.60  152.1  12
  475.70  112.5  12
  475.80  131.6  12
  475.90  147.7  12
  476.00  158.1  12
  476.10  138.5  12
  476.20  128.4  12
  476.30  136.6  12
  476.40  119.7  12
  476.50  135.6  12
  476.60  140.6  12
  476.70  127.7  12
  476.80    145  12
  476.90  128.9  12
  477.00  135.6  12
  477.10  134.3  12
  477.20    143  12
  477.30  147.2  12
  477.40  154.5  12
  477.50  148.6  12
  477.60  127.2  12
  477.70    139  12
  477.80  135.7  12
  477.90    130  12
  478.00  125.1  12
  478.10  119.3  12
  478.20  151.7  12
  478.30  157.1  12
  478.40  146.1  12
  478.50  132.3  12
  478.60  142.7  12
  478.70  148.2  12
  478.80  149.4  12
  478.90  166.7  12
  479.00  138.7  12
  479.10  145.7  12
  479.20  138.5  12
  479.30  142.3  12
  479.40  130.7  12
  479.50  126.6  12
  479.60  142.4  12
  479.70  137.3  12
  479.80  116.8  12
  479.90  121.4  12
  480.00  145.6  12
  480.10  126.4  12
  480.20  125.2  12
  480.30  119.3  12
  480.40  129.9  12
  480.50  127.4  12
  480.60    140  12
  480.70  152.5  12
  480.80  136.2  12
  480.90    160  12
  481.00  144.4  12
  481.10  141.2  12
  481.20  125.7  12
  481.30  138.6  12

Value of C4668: -0.137 nm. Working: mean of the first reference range 141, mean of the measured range 144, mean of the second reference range 142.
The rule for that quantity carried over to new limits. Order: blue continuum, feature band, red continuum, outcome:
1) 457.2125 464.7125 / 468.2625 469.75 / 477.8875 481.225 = -0.10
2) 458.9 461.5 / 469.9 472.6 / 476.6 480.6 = -0.21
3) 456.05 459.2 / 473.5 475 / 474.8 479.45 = -0.02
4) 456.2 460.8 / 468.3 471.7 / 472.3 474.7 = -0.19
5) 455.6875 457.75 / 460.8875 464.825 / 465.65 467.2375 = -0.13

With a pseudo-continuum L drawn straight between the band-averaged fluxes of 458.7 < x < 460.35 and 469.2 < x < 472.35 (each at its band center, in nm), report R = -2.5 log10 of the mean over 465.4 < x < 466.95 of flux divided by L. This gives 0.04 mag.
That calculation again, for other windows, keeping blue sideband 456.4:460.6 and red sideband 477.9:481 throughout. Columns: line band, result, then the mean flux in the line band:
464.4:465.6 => -0.074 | 148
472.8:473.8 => -0.010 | 139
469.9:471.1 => -0.085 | 149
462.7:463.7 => -0.022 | 141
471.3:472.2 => -0.057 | 146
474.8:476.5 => 0.007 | 137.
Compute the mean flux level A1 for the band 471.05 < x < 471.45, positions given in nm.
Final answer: 153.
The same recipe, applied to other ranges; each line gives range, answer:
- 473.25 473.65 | 144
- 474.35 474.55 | 141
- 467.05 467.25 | 132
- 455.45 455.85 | 137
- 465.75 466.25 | 134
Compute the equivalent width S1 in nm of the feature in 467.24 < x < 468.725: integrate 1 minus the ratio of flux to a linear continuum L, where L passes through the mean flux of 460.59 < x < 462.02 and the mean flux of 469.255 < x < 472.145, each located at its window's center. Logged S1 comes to 0.05 nm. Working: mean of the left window 141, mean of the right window 148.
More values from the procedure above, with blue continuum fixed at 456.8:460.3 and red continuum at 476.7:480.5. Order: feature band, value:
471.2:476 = -0.16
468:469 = -0.04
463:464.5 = -0.06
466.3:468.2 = 0.01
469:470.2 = -0.11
